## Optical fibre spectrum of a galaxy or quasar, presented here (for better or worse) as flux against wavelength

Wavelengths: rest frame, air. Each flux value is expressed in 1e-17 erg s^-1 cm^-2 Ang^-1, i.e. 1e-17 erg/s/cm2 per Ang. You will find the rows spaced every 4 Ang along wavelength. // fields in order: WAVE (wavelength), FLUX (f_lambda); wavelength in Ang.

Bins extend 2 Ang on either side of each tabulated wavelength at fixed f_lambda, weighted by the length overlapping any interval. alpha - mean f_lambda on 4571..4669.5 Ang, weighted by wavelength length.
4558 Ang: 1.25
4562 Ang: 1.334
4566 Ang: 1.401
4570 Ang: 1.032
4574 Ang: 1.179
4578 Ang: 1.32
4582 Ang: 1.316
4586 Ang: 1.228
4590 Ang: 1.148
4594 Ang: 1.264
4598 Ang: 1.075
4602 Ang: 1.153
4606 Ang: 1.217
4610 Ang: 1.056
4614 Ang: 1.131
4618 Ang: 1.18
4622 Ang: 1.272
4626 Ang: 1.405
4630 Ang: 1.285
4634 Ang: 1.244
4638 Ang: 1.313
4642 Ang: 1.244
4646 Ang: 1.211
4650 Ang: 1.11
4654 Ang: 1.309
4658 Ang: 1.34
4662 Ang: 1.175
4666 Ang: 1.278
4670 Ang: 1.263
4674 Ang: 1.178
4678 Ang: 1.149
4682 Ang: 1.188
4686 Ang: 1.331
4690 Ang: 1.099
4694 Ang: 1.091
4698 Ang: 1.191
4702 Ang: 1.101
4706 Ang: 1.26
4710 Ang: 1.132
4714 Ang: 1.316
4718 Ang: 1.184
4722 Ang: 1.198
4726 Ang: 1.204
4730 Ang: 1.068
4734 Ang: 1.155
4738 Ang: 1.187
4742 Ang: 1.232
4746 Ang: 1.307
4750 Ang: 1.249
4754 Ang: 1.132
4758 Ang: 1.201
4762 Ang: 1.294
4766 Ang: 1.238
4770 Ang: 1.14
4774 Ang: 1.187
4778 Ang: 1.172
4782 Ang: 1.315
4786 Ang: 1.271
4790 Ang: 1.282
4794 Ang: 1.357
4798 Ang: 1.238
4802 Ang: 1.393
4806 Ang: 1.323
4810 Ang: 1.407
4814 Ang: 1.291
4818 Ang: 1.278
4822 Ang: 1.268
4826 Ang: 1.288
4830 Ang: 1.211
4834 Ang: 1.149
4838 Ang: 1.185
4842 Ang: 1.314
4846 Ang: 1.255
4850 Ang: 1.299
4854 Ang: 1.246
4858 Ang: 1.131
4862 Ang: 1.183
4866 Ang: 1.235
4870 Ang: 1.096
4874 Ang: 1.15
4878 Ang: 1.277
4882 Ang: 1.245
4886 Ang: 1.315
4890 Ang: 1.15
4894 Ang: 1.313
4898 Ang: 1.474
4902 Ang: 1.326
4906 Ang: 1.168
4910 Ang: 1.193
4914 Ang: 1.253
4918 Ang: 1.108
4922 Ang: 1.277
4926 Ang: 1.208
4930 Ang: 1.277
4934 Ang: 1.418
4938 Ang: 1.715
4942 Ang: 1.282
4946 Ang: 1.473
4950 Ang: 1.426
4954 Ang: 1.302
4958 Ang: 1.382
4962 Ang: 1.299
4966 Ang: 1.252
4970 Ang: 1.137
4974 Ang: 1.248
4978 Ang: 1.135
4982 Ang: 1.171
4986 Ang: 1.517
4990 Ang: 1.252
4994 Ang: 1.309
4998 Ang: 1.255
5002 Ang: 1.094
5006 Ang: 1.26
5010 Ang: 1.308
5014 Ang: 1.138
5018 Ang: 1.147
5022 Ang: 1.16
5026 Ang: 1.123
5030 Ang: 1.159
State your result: 1.23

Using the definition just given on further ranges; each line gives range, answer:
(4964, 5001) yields 1.25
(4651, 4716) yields 1.21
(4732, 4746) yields 1.21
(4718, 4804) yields 1.23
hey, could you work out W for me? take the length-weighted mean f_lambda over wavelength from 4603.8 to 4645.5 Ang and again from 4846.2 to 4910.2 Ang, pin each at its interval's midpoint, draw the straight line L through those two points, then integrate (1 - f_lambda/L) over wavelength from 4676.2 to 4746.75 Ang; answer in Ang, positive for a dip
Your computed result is 2.8 Ang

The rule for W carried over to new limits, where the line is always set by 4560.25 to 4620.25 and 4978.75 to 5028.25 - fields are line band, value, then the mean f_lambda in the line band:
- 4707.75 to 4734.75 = 0.6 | 1.18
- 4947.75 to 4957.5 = -1.2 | 1.37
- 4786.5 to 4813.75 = -2.5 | 1.33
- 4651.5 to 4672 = -1.1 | 1.27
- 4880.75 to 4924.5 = -1.3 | 1.26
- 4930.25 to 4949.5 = -3.6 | 1.45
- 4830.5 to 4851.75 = -0.4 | 1.24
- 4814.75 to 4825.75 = -0.6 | 1.28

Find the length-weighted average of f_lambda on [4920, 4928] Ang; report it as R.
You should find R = 1.24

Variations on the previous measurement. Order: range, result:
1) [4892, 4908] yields 1.32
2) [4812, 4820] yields 1.28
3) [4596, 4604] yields 1.11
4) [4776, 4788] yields 1.25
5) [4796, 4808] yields 1.32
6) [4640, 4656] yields 1.22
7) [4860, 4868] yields 1.21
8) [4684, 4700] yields 1.18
